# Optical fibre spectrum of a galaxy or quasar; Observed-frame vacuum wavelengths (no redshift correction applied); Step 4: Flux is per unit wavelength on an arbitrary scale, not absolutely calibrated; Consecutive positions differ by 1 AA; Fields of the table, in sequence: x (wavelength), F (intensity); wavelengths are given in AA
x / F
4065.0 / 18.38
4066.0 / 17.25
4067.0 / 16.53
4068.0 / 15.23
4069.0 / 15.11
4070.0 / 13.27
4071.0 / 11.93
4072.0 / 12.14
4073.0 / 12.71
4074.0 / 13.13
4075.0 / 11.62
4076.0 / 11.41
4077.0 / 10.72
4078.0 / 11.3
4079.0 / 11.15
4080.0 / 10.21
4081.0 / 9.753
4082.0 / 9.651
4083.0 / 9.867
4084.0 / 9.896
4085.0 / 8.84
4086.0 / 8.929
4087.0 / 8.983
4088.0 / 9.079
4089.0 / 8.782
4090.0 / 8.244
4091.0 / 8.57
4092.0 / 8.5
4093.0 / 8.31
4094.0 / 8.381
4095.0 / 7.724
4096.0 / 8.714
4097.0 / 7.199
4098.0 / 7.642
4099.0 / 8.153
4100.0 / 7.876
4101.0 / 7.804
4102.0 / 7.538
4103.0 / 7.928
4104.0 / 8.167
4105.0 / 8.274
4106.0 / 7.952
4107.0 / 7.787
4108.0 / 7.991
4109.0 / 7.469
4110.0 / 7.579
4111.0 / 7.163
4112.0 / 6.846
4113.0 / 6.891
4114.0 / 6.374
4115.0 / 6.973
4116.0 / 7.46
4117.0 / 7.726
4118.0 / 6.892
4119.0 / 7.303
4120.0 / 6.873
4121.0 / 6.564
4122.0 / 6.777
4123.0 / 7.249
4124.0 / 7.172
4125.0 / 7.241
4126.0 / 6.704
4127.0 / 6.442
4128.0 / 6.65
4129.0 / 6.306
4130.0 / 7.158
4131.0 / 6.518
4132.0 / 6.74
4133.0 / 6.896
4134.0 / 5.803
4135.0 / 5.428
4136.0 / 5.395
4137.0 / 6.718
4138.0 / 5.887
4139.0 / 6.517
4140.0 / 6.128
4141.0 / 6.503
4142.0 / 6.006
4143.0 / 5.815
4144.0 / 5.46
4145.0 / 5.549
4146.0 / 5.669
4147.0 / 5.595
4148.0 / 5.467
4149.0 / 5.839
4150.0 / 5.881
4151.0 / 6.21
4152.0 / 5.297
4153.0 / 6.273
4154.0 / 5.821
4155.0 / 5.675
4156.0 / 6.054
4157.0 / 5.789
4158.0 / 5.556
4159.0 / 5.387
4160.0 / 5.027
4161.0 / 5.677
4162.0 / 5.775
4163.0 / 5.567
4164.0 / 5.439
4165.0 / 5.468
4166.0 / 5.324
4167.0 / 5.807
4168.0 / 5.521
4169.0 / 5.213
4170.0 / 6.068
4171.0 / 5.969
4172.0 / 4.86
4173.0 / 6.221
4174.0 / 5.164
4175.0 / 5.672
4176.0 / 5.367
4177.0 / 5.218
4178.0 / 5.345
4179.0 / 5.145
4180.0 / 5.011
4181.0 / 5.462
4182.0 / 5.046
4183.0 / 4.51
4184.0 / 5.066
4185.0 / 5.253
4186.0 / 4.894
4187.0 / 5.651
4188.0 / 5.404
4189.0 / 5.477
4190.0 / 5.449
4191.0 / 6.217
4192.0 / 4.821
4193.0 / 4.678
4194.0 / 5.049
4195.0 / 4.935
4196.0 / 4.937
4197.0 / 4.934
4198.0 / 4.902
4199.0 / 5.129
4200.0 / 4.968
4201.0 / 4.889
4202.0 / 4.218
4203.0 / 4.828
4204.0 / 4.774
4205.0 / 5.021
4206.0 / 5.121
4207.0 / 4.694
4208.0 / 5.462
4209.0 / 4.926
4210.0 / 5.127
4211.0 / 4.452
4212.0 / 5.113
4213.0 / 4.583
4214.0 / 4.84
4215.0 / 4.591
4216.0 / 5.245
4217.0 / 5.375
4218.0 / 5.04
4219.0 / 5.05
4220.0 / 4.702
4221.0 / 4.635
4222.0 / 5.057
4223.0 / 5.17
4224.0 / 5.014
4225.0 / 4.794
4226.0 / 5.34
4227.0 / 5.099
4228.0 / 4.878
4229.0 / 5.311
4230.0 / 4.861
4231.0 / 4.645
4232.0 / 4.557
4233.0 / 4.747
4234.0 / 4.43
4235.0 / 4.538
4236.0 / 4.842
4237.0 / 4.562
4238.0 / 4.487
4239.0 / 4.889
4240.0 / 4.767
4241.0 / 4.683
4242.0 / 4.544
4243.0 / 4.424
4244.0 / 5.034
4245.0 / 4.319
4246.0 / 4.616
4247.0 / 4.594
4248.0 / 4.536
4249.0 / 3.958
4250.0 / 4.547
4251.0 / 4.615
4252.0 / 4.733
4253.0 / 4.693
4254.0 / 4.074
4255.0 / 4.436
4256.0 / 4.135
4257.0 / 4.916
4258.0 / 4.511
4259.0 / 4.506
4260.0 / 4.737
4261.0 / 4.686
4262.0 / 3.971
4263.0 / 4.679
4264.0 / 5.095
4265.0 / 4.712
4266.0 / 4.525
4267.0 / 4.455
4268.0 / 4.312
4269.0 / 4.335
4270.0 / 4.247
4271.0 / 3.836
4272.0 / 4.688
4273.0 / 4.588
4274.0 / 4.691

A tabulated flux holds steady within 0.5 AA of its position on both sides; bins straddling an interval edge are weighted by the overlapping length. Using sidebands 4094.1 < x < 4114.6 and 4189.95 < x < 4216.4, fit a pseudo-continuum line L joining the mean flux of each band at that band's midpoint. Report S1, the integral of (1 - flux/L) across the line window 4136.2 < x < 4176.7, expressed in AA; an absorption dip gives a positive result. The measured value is 3.3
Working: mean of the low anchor 7.66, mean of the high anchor 4.95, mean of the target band 5.73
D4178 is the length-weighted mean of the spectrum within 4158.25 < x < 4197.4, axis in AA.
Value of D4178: 5.34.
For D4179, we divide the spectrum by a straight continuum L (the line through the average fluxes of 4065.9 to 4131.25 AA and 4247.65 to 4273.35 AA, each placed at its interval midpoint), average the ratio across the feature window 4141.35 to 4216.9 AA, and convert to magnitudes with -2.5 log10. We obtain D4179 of 0.25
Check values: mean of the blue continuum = 8.91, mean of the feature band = 5.32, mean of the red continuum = 4.48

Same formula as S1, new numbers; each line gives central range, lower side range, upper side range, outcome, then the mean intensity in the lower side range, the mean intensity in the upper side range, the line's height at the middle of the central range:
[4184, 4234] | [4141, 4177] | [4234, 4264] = 0.49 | 5.65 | 4.56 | 5.04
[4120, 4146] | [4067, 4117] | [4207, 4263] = 5.27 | 9.31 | 4.73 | 8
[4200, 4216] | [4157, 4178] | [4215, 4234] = 0.79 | 5.52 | 4.95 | 5.11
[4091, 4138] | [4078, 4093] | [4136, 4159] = 2.89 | 9.35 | 5.87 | 7.72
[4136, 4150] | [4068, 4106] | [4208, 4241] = 3.31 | 9.71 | 4.87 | 7.74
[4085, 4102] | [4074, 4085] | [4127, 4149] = 2.19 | 10.6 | 6.11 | 9.52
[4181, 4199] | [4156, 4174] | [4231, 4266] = 0.45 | 5.57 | 4.58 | 5.27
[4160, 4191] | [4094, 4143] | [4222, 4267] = 2.95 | 7.07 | 4.67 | 5.98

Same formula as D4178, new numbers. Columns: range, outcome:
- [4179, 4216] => 5.02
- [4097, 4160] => 6.65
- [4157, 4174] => 5.55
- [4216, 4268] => 4.7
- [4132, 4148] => 5.97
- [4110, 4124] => 7.03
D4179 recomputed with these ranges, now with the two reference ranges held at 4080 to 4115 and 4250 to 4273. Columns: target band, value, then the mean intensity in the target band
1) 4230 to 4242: 0.09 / 4.65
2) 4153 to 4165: 0.21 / 5.64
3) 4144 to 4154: 0.22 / 5.74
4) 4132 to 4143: 0.19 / 6.14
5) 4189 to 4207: 0.19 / 5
